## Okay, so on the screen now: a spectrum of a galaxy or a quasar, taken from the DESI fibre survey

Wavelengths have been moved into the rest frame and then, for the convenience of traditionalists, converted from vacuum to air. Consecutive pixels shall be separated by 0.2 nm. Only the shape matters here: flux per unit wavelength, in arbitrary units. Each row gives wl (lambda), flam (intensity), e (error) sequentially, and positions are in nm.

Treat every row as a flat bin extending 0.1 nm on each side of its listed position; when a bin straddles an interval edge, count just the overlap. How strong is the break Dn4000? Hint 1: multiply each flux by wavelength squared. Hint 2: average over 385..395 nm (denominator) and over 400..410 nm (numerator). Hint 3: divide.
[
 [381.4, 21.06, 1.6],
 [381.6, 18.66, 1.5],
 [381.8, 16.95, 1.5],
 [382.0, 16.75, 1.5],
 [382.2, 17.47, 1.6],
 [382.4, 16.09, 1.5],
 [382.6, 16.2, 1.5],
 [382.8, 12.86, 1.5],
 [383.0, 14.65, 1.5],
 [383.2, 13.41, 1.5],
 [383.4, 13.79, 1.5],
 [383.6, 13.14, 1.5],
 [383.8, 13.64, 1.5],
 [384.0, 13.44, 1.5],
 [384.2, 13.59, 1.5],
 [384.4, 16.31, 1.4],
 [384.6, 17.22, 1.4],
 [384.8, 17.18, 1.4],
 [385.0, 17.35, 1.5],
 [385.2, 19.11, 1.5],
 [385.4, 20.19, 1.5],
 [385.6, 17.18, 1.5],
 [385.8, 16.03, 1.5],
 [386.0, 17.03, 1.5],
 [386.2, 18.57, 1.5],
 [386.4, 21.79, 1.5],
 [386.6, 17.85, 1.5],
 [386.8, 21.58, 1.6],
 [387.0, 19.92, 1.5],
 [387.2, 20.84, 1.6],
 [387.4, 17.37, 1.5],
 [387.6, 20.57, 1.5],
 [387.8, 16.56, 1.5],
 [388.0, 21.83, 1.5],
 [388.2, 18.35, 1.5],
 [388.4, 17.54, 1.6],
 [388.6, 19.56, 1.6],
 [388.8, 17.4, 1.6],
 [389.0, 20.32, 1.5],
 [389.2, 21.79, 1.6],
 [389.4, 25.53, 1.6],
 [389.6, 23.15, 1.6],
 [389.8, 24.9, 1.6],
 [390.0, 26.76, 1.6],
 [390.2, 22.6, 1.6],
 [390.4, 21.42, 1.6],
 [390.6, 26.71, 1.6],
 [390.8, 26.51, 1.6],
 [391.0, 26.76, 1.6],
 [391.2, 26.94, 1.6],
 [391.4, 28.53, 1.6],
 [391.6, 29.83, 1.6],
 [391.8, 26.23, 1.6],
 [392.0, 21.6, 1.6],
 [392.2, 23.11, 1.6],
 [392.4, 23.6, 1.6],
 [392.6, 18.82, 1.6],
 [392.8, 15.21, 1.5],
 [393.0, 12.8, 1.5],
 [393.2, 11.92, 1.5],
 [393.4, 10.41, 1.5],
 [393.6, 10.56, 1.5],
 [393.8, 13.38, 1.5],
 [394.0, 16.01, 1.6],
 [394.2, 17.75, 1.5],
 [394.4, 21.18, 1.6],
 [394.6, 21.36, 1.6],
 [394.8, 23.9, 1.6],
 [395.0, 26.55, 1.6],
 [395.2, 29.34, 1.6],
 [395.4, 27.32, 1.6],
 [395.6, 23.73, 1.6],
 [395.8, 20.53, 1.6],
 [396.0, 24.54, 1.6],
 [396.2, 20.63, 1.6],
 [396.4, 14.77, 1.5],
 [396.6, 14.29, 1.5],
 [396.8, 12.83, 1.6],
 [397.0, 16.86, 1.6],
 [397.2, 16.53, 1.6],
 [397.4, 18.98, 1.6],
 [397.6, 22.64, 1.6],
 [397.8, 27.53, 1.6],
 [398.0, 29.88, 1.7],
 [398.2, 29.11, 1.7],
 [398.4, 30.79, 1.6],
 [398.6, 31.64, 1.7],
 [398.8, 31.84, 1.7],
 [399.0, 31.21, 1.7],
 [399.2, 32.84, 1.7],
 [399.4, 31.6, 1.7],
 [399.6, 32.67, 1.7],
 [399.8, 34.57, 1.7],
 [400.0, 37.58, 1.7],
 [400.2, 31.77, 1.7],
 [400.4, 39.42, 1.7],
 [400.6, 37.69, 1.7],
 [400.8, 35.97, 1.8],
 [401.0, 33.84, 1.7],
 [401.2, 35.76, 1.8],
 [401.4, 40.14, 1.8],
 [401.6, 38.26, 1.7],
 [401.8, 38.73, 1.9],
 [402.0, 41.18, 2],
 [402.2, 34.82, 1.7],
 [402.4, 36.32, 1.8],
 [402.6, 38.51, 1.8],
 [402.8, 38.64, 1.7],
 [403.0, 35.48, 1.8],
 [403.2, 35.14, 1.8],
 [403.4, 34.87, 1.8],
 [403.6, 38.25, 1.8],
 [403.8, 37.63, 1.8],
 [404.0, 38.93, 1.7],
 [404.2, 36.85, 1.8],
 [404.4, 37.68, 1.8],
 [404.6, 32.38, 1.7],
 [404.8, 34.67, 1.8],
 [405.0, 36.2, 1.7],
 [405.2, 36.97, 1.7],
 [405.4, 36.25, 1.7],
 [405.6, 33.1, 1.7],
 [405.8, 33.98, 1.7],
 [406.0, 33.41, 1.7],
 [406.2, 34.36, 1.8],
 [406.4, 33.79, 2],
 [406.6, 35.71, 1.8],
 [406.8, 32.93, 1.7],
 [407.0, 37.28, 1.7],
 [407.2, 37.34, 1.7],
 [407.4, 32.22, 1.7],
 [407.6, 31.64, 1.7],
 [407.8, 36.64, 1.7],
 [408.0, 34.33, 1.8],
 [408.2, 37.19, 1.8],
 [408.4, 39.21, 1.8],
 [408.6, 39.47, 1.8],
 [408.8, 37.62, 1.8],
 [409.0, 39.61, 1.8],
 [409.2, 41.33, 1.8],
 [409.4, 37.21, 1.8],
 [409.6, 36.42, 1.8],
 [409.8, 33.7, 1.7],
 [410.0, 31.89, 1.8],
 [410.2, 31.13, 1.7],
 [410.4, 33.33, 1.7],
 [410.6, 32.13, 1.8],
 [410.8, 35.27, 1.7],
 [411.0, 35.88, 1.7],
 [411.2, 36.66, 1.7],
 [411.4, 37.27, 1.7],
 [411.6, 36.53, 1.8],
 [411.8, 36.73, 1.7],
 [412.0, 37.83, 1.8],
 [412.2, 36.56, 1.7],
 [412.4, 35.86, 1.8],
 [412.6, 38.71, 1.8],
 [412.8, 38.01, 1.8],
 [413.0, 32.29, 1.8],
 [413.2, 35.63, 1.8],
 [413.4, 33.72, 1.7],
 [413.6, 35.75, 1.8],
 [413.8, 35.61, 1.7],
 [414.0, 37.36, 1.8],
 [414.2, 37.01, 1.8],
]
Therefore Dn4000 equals 1.92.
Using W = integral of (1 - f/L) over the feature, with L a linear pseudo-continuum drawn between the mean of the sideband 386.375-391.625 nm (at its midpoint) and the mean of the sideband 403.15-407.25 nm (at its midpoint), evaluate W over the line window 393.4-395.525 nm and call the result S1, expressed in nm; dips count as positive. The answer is 0.52 nm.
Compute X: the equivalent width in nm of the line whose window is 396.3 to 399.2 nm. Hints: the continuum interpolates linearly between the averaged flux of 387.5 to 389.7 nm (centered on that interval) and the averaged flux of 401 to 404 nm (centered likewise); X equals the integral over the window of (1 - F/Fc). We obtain 0.73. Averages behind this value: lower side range 20.2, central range 23.8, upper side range 37.3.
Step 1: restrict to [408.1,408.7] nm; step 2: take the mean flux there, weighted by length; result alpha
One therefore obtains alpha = 38.6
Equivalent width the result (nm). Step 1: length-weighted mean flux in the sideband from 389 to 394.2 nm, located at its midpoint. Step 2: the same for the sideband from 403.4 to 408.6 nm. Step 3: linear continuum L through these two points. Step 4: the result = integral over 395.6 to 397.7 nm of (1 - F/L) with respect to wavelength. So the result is 0.620 nm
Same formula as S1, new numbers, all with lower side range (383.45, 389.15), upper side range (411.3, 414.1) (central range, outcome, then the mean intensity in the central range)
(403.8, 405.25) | -0.27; 36.3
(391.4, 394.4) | 0.53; 18.4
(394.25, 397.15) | 0.38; 21.1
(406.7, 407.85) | -0.07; 34.6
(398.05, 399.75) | -0.31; 31.5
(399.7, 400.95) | -0.38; 36.1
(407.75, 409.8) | -0.26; 37.7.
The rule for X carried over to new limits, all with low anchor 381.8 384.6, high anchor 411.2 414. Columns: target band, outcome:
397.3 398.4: -0.02 nm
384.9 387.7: -0.30 nm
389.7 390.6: -0.19 nm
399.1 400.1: -0.26 nm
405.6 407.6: -0.15 nm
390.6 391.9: -0.42 nm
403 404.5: -0.36 nm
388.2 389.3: -0.02 nm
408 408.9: -0.13 nm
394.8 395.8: -0.09 nm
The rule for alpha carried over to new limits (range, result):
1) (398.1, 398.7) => 30.5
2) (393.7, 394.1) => 14.7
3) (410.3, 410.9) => 33.6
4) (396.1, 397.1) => 15.9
